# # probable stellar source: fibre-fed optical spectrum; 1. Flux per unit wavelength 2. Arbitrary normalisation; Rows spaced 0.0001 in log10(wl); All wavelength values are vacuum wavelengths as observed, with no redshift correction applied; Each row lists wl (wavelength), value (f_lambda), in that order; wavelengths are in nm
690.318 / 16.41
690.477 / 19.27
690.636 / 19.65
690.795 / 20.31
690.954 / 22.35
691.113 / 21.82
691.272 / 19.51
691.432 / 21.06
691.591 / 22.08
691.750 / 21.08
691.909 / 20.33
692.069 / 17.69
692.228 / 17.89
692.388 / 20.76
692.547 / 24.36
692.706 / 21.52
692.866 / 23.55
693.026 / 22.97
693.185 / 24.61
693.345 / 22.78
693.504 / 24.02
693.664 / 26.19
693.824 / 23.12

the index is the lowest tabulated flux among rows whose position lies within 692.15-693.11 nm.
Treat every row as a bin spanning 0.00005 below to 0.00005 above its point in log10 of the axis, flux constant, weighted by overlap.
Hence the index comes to 17.89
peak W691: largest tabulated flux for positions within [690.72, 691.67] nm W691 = 22.35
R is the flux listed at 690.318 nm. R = 16.41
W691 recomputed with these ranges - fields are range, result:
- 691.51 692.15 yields 22.08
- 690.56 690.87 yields 20.31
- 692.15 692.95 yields 24.36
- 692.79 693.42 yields 24.61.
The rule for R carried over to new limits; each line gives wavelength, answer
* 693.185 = 24.61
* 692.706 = 21.52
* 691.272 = 19.51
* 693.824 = 23.12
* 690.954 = 22.35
